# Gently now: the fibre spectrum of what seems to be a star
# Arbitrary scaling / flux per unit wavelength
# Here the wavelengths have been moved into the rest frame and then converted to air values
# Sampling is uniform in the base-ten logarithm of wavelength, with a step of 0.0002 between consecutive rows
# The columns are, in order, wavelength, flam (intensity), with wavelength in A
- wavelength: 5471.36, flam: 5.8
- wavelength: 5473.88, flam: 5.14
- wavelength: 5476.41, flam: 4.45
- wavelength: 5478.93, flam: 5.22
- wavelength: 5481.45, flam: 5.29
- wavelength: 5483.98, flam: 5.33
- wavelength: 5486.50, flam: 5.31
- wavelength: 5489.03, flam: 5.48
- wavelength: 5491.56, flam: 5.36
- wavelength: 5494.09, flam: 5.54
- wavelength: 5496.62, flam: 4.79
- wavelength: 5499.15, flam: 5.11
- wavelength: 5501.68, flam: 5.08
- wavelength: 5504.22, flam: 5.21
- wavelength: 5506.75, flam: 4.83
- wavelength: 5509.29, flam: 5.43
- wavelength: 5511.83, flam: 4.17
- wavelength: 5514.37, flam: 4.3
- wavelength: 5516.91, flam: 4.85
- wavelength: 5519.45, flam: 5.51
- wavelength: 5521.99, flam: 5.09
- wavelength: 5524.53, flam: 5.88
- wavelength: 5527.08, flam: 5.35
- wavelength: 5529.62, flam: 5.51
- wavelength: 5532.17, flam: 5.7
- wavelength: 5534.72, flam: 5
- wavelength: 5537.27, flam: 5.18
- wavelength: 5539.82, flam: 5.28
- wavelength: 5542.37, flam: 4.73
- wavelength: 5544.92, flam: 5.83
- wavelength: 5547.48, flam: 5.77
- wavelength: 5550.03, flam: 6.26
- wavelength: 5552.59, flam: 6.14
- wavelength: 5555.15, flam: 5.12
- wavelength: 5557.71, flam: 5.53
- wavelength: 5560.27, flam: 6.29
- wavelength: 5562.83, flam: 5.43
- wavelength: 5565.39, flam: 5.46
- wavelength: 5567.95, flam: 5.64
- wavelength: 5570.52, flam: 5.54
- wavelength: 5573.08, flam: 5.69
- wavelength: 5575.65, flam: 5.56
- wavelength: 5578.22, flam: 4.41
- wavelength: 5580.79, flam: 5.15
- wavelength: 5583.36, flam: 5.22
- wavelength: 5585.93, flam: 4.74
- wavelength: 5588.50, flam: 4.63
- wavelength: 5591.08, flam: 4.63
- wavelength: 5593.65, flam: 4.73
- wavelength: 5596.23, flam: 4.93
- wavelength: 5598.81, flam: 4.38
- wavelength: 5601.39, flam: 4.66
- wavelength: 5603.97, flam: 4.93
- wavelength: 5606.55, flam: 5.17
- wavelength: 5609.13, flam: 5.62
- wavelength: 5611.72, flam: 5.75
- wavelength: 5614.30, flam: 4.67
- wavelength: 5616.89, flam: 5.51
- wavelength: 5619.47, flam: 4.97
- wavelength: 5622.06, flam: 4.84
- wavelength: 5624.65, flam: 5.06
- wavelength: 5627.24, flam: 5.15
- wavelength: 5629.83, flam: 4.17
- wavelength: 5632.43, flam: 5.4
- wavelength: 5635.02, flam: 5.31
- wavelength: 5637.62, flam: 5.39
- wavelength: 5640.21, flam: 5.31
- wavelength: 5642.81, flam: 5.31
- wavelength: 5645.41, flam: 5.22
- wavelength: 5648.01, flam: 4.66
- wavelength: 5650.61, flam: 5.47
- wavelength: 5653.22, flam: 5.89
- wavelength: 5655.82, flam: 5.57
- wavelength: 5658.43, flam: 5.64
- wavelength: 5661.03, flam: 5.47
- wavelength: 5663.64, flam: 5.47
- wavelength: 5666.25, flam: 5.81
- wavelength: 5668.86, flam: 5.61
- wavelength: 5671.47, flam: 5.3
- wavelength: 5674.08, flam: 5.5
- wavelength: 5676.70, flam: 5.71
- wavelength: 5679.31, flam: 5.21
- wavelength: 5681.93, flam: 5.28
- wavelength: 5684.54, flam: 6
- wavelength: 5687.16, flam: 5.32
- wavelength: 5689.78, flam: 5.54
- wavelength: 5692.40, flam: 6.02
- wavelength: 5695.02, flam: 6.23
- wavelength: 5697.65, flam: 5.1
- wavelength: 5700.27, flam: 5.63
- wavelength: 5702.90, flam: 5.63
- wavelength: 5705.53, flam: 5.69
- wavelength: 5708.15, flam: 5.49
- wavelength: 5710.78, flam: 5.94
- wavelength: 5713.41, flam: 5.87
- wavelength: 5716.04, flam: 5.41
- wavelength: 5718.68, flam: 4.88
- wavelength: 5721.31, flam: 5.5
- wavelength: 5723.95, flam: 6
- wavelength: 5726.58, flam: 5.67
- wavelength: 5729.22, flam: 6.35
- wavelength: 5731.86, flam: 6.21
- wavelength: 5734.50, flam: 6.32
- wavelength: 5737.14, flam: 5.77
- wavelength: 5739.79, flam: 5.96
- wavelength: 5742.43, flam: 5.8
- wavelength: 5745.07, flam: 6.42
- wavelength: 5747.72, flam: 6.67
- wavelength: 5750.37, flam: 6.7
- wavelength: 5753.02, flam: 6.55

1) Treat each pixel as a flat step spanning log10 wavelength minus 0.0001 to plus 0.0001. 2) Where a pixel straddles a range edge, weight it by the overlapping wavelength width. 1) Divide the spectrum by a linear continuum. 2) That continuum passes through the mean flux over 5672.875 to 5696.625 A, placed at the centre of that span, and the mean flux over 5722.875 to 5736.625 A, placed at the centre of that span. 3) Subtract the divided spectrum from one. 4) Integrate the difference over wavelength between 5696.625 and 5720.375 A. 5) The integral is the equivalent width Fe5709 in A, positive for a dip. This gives 1.4 A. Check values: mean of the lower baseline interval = 5.64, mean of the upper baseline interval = 6.09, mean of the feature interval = 5.52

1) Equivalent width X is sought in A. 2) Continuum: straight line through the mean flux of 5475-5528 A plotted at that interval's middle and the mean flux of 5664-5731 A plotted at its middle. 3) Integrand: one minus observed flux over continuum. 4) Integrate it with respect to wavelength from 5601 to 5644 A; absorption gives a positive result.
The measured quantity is 2.3 A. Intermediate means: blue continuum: 5.12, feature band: 5.14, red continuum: 5.63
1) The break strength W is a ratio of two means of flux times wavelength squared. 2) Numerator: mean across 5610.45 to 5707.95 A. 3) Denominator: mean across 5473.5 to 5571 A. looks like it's 1.1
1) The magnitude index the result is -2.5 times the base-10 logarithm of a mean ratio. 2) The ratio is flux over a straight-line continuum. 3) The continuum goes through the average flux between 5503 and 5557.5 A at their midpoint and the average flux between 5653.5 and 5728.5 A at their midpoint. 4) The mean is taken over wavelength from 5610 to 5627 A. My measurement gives 0.065 mag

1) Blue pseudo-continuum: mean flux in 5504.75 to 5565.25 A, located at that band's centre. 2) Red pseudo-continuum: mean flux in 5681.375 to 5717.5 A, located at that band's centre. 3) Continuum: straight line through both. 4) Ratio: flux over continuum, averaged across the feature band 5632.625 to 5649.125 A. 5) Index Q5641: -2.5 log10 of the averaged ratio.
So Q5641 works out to 0.07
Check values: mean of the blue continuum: 5.36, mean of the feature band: 5.22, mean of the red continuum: 5.66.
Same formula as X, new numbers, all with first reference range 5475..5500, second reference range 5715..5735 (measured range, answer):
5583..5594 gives 1.37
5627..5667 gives 1.85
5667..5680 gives 0.36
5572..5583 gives 0.44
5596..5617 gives 1.65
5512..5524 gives 0.77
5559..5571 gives -0.67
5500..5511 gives 0.28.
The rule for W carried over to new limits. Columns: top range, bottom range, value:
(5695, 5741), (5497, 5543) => 1.20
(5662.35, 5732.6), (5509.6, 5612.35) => 1.13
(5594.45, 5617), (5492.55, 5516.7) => 1.06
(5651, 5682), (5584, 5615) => 1.16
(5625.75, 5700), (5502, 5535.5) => 1.11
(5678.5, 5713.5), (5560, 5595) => 1.13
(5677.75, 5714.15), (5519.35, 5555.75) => 1.09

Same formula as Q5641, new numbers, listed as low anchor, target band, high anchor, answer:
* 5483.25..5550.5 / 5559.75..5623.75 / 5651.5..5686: 0.057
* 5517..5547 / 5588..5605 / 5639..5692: 0.155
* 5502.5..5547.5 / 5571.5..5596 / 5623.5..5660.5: 0.052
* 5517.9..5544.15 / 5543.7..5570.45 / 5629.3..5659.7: -0.081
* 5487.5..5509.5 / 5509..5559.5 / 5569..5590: -0.037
